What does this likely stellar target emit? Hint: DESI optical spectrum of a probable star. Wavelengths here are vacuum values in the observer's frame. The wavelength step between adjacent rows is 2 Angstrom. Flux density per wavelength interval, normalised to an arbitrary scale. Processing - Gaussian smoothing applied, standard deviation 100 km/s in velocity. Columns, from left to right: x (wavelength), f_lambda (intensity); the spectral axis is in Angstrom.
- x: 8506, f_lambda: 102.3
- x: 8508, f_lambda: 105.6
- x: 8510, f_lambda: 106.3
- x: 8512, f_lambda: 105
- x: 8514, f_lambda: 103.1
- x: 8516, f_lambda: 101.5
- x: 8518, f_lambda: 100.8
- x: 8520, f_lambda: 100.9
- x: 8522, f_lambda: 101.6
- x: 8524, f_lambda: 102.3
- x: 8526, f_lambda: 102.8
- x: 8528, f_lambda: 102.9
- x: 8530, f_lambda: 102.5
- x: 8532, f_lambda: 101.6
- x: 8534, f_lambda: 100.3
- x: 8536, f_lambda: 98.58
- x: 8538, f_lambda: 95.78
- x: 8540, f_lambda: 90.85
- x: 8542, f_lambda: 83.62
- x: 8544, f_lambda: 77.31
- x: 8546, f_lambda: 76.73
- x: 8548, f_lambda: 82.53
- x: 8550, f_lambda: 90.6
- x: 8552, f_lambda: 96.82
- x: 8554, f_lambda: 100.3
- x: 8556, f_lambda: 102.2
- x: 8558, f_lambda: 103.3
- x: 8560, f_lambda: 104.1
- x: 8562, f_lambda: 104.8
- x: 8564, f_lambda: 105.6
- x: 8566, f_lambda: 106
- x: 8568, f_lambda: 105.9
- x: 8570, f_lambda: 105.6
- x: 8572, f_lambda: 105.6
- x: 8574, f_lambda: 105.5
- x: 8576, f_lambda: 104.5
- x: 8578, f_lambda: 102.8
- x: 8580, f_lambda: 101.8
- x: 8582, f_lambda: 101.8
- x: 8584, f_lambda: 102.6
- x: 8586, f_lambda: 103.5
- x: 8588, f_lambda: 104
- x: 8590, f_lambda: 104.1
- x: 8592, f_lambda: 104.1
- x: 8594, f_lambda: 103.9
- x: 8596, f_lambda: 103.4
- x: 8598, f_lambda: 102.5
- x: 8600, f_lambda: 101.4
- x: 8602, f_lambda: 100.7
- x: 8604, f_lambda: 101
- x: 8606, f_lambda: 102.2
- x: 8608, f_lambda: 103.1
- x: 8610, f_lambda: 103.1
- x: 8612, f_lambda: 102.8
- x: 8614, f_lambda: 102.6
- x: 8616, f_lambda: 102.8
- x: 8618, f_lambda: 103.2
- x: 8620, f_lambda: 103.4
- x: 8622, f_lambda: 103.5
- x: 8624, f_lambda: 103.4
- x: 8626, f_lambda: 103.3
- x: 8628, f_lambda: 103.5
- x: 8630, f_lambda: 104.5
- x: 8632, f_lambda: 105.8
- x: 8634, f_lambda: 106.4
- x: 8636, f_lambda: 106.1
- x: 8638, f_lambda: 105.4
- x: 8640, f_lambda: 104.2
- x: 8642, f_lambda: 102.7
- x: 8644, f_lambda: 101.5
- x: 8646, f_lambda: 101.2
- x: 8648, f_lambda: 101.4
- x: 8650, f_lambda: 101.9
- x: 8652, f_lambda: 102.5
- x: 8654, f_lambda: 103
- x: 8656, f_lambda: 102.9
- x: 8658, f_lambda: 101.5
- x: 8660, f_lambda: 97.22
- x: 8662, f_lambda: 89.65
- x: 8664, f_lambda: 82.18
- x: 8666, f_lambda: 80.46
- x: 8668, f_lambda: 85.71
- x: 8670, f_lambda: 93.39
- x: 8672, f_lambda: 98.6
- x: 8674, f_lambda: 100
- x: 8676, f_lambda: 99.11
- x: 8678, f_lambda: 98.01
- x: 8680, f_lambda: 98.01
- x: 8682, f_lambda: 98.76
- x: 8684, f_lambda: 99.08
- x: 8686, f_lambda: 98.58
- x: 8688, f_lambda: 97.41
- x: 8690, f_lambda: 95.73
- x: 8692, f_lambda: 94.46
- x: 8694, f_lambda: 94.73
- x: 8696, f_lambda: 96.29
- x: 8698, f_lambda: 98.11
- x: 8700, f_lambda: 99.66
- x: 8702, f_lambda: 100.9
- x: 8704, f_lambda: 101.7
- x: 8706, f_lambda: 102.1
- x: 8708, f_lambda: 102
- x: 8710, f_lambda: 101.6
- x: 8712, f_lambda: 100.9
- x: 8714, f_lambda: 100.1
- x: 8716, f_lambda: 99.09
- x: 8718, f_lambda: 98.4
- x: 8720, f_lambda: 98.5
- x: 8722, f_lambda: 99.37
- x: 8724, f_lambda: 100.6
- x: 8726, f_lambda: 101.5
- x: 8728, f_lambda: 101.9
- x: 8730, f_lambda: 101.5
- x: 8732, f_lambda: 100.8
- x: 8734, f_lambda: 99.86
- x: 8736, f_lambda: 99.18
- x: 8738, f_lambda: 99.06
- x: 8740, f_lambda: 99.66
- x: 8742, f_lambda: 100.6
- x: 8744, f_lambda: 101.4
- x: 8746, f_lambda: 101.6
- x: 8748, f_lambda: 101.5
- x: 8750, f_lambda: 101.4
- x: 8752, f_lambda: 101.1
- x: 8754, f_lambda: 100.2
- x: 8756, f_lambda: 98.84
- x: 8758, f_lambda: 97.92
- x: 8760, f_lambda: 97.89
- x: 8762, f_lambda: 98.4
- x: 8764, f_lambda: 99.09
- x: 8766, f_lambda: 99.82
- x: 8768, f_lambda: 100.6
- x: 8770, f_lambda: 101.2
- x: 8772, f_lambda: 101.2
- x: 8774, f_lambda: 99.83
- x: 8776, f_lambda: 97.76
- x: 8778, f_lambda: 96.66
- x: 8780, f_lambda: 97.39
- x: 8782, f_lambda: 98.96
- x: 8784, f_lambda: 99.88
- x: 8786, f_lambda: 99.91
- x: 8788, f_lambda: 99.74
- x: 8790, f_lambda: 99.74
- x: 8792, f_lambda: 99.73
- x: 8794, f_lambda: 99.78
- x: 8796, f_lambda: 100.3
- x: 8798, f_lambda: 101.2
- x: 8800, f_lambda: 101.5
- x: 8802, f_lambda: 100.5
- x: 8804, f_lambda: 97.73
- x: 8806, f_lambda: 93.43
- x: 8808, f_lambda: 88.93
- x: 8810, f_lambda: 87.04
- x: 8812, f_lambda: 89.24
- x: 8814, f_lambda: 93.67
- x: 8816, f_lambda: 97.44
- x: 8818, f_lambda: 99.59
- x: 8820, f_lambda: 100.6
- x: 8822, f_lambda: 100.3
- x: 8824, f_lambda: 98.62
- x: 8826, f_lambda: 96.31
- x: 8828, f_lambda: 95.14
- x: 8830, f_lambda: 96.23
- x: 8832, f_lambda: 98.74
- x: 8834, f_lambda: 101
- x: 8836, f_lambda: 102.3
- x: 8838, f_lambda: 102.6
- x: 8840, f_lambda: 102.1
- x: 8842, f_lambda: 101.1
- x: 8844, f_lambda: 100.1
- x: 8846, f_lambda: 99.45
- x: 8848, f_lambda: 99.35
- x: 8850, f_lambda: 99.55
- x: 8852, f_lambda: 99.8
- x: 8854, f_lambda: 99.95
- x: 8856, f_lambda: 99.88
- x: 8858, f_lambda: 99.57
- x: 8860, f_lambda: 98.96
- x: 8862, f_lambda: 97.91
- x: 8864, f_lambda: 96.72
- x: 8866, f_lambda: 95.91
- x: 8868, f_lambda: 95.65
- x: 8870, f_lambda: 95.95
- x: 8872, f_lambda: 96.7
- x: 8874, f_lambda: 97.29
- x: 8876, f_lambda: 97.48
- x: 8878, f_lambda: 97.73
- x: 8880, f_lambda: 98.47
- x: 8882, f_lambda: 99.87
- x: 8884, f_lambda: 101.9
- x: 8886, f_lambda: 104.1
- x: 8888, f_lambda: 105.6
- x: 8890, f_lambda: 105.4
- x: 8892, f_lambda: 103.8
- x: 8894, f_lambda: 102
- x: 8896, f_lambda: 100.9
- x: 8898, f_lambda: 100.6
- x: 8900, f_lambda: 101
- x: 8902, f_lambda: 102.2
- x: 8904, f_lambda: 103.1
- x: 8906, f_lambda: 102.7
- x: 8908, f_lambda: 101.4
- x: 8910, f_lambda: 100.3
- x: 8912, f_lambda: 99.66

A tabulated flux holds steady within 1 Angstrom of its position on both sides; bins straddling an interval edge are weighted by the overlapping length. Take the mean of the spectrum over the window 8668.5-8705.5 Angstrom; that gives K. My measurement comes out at 97.8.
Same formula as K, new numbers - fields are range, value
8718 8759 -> 100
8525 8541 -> 99.4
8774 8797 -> 99.1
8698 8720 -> 100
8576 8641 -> 103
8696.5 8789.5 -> 100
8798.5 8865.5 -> 98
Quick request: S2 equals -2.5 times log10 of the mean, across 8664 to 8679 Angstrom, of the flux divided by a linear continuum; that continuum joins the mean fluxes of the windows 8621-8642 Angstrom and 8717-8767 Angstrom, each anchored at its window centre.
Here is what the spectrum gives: 0.11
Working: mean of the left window 105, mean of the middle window 92.8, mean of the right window 100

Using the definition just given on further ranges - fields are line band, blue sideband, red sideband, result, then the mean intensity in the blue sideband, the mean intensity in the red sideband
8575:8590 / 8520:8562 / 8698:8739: -0.064 mag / 96.2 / 100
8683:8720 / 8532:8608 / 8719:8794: 0.010 mag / 99.7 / 99.8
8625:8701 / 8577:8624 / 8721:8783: 0.031 mag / 103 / 99.9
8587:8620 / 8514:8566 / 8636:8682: -0.055 mag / 97.5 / 98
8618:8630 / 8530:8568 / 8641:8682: -0.073 mag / 96.1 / 97.1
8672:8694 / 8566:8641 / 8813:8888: 0.047 mag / 104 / 99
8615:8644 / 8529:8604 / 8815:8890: -0.048 mag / 99.7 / 99.3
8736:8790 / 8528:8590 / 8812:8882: -0.011 mag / 99.1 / 98.5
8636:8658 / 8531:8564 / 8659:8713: -0.075 mag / 94.7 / 96.5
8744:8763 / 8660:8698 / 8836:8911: -0.035 mag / 94.6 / 100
